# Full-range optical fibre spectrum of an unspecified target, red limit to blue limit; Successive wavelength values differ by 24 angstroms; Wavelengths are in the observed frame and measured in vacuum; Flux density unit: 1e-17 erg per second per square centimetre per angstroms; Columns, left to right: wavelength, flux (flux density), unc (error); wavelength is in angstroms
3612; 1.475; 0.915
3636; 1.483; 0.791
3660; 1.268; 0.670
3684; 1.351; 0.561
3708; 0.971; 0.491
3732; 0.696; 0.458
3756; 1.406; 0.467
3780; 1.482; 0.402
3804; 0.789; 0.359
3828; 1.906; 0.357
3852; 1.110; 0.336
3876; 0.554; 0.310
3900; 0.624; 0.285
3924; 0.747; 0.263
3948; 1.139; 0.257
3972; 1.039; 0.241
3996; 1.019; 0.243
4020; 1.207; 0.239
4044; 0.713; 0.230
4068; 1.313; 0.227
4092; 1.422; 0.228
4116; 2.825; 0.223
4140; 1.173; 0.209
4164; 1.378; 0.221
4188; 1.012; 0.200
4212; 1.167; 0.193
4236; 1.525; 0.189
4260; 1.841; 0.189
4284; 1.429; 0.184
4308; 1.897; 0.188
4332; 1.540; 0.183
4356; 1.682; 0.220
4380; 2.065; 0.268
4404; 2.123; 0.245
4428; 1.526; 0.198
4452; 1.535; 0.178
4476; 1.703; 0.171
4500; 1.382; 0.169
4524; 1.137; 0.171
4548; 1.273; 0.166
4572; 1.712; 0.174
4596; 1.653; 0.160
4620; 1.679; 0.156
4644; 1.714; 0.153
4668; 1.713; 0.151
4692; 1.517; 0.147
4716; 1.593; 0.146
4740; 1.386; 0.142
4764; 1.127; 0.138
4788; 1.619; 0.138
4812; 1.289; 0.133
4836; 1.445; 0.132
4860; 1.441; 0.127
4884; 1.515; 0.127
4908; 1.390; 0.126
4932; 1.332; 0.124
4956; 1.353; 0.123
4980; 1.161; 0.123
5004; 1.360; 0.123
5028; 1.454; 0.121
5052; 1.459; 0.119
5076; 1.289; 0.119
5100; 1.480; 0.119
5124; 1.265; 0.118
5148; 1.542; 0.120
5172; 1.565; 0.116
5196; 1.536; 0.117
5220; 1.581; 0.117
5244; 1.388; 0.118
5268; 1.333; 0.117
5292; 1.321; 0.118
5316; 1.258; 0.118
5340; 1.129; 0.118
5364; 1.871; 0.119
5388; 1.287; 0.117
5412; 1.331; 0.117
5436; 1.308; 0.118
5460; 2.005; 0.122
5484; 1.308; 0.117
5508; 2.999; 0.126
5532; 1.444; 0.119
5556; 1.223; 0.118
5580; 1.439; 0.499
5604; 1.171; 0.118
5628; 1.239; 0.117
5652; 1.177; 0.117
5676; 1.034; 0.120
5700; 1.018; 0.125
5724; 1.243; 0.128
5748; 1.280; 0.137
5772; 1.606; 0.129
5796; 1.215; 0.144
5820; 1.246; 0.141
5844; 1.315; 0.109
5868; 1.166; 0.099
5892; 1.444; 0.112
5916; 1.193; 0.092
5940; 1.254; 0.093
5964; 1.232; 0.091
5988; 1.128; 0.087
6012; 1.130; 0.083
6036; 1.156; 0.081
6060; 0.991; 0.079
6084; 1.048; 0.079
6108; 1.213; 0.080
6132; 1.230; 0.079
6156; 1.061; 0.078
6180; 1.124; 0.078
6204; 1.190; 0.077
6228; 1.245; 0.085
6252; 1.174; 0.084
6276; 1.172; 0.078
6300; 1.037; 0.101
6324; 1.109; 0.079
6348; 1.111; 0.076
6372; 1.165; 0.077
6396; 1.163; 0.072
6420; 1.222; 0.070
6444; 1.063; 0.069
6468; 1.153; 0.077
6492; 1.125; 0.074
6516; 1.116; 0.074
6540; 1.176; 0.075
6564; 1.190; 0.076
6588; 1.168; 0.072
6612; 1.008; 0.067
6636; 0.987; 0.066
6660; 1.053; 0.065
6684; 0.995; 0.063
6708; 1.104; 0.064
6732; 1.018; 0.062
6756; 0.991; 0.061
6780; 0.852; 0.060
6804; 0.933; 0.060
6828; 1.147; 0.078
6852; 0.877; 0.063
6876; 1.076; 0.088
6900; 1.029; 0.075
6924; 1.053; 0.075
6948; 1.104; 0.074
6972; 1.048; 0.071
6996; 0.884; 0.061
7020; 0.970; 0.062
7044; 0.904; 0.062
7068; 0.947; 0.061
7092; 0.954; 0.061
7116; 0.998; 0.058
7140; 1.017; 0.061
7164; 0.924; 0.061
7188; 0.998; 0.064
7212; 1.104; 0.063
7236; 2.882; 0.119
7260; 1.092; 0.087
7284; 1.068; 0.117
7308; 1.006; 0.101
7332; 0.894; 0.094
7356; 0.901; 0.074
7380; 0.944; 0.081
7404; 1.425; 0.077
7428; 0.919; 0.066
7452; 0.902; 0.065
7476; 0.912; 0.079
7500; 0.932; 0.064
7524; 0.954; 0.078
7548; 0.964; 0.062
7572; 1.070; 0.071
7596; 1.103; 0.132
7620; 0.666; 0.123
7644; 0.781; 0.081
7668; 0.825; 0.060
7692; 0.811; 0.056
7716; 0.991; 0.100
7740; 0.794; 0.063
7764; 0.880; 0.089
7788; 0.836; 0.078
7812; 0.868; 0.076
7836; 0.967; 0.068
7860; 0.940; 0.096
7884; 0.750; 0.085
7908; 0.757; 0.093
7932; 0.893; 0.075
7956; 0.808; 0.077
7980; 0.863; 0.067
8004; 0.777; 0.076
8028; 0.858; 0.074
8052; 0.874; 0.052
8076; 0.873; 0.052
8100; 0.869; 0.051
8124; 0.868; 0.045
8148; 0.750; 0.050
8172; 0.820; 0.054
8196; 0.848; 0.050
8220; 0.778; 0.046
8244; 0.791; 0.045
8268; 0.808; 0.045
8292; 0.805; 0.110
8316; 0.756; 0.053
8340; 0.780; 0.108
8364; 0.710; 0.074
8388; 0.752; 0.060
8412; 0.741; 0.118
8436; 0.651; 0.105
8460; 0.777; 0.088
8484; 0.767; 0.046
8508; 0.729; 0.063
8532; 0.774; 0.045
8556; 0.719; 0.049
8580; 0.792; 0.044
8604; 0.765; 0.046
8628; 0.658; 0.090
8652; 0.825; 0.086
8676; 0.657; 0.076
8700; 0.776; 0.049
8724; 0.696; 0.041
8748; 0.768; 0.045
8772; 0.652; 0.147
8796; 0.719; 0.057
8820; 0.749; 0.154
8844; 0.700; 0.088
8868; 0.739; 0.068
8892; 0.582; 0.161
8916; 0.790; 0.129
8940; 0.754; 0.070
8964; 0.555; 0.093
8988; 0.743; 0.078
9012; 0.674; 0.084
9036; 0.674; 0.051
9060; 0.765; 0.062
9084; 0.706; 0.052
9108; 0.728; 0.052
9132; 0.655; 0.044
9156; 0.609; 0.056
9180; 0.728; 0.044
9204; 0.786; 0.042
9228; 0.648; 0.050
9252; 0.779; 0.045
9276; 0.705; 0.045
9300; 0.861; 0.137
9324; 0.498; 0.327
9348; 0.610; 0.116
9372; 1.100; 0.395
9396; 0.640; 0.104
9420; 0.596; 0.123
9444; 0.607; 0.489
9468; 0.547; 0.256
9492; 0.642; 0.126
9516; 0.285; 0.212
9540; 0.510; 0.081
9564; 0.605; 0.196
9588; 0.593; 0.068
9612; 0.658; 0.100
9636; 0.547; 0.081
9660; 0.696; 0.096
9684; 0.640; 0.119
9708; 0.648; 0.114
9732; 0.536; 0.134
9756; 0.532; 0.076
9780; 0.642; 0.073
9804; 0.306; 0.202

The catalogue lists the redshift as 0.101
